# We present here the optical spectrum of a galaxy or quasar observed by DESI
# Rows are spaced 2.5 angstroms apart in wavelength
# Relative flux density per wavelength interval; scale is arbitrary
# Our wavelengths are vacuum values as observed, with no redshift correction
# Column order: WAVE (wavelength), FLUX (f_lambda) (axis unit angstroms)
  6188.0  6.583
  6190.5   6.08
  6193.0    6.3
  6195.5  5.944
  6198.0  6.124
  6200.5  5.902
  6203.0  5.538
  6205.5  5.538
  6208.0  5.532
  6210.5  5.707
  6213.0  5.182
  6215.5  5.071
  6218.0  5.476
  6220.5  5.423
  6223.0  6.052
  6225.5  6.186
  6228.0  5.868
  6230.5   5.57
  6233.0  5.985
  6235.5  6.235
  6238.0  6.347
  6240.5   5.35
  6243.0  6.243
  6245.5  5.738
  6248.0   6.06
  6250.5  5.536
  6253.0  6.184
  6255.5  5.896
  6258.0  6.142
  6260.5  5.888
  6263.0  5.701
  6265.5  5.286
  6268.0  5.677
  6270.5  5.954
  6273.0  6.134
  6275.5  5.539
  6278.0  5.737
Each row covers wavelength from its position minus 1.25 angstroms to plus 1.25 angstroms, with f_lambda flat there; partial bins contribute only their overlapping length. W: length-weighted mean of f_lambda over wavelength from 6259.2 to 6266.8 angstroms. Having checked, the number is 5.63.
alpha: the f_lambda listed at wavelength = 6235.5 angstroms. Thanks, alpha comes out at 6.235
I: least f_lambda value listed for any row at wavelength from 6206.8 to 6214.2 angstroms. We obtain 5.182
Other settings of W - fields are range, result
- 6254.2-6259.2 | 6.02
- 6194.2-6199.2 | 6.04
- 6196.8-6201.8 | 6.01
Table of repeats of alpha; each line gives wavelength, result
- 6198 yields 6.124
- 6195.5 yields 5.944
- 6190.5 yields 6.08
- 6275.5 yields 5.539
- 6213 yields 5.182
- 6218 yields 5.476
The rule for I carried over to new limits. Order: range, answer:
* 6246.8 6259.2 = 5.536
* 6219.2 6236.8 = 5.423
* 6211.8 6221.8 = 5.071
